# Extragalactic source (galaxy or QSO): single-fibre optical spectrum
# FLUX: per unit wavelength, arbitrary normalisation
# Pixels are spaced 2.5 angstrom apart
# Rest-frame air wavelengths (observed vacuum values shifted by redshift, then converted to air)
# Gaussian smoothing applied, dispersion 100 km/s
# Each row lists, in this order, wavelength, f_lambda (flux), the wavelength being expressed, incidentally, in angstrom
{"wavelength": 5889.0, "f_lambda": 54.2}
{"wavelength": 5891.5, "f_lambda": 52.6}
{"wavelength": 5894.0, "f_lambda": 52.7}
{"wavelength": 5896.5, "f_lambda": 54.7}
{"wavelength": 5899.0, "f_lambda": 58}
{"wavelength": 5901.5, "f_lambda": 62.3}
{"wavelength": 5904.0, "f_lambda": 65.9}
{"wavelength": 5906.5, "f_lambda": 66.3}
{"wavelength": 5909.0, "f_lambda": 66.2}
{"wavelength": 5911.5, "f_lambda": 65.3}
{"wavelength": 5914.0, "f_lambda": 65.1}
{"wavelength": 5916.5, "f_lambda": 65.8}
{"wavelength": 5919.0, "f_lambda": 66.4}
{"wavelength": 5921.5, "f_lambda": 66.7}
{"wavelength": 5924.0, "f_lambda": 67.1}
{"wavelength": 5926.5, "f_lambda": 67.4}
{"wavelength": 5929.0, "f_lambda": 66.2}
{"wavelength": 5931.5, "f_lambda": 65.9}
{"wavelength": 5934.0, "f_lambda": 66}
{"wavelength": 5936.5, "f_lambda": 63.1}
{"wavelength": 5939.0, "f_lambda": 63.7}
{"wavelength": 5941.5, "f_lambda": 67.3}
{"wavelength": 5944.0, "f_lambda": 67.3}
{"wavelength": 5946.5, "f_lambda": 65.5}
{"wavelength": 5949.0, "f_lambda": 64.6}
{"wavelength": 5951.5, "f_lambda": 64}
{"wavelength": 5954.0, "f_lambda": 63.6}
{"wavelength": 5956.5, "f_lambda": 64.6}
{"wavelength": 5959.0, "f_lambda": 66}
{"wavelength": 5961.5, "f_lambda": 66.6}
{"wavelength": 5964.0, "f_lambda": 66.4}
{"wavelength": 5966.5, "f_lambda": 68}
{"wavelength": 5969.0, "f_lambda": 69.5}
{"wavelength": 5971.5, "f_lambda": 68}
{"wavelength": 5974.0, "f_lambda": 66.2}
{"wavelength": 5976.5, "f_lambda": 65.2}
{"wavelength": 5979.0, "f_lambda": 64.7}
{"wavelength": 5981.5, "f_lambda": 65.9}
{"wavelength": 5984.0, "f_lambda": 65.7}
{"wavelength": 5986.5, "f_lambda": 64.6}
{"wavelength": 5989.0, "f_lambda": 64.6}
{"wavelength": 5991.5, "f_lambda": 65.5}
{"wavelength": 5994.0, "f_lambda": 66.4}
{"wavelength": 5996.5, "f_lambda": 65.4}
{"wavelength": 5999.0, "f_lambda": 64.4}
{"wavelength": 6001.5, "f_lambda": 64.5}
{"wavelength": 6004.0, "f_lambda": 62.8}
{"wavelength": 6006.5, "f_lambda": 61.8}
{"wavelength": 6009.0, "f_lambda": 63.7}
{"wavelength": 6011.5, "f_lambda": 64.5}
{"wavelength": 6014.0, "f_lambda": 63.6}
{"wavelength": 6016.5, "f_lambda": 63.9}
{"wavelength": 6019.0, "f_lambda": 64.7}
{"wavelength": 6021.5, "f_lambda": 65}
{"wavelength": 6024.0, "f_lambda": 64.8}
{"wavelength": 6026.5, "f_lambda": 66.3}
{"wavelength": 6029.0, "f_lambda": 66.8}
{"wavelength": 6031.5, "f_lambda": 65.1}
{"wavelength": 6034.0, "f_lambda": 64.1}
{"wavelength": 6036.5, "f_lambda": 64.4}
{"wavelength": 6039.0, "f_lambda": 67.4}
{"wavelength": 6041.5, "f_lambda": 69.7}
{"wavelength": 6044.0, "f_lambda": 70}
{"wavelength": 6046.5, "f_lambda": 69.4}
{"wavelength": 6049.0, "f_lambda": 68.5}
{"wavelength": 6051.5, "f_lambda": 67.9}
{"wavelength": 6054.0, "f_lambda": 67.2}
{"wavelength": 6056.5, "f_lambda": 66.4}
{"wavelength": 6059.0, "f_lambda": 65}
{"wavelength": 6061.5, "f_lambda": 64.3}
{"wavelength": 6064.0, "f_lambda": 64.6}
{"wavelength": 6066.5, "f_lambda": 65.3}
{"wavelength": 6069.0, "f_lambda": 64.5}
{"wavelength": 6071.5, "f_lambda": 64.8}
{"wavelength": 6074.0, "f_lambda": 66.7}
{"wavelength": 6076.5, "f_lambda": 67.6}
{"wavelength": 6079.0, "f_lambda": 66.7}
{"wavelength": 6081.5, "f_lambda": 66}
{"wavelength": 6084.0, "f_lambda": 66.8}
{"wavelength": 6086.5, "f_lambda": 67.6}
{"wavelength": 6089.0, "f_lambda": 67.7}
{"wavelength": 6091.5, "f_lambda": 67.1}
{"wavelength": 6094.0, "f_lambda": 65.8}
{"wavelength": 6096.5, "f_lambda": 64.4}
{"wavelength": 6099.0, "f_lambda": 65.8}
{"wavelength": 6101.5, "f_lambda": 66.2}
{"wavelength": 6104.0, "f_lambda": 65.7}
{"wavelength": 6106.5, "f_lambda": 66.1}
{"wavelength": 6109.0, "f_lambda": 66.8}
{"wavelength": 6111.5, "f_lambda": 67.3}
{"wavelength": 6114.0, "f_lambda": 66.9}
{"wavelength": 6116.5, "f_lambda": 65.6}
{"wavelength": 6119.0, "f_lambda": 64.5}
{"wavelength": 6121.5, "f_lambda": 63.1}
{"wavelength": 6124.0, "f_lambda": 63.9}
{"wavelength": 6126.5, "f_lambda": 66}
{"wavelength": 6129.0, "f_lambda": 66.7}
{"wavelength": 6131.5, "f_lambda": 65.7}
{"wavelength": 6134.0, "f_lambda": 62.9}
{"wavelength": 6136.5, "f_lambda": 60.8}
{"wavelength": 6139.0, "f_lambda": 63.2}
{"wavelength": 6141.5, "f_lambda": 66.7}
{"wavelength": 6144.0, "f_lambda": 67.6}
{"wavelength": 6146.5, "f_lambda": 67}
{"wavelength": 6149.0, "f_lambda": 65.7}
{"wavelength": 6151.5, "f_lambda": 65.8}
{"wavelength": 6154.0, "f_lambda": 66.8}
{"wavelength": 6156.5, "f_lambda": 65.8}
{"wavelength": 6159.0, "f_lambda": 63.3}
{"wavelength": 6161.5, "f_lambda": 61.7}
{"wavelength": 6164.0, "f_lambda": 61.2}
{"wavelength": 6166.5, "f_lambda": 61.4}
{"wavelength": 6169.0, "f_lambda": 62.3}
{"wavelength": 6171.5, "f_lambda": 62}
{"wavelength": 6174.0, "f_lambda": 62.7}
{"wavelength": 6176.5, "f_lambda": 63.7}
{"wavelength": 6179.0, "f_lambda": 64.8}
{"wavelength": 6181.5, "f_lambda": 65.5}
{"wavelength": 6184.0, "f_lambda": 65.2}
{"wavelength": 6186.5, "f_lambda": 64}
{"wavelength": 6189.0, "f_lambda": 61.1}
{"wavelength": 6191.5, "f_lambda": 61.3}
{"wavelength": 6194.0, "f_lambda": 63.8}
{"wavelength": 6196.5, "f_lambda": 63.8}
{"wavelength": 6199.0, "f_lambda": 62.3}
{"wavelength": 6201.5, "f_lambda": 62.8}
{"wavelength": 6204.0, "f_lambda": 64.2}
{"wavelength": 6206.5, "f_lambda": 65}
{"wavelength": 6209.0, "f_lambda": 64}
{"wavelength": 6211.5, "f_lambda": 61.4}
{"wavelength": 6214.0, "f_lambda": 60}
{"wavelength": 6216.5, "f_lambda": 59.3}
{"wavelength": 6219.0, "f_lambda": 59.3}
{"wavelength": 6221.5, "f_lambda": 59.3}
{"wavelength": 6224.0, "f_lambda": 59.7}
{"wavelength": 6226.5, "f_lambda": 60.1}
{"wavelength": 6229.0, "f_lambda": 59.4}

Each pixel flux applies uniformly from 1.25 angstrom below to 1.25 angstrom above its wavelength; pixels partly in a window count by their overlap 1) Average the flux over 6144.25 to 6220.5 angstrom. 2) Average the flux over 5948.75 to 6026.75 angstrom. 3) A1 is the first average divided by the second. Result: 0.97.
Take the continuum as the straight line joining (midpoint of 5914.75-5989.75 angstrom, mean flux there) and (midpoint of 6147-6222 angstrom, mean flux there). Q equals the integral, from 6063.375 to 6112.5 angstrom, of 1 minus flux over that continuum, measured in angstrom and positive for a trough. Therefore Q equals -1.49 angstrom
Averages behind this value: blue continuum 65.9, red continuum 63.1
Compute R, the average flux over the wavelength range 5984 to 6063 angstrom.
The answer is 65.6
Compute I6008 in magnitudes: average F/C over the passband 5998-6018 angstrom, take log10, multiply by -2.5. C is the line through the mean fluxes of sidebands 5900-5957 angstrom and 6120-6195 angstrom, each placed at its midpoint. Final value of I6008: 0.02 mag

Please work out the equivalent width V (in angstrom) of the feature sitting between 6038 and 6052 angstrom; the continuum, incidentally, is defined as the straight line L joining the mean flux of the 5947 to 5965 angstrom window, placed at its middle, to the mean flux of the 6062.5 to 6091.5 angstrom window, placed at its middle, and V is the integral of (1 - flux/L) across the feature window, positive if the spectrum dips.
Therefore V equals -0.6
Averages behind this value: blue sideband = 65.1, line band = 68.9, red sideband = 66.2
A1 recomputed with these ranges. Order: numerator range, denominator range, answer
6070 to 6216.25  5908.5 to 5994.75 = 0.98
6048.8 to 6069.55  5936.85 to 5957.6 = 1.01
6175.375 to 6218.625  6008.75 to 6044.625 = 0.96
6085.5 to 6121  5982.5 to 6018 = 1.03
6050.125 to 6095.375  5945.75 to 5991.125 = 1.01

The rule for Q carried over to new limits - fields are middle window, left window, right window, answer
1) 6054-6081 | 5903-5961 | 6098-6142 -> -0.15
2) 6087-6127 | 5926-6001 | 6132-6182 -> -0.84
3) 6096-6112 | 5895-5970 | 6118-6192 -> -0.43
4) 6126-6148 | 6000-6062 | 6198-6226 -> -0.66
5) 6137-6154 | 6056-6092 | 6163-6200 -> -0.48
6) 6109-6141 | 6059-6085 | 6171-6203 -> -0.12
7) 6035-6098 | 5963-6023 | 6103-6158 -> -1.23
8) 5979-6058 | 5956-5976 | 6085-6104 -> 1.25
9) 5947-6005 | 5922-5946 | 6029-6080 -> 0.55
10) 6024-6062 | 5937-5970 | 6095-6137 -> -0.74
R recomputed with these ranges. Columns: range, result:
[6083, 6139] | 65.5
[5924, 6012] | 65.4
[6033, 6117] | 66.5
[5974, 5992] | 65.2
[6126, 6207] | 64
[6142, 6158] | 66.4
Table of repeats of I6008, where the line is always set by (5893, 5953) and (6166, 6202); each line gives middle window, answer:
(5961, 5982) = -0.04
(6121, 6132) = -0.03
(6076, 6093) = -0.06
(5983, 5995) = -0.02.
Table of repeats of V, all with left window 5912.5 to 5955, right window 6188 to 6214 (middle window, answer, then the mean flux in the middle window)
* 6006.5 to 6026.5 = 0.2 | 64.3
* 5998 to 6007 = 0.2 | 63.5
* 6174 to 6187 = -0.3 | 64.5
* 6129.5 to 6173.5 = -0.5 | 64.1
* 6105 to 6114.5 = -0.4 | 66.7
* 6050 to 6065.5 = -0.4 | 65.9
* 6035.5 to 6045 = -0.5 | 67.9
